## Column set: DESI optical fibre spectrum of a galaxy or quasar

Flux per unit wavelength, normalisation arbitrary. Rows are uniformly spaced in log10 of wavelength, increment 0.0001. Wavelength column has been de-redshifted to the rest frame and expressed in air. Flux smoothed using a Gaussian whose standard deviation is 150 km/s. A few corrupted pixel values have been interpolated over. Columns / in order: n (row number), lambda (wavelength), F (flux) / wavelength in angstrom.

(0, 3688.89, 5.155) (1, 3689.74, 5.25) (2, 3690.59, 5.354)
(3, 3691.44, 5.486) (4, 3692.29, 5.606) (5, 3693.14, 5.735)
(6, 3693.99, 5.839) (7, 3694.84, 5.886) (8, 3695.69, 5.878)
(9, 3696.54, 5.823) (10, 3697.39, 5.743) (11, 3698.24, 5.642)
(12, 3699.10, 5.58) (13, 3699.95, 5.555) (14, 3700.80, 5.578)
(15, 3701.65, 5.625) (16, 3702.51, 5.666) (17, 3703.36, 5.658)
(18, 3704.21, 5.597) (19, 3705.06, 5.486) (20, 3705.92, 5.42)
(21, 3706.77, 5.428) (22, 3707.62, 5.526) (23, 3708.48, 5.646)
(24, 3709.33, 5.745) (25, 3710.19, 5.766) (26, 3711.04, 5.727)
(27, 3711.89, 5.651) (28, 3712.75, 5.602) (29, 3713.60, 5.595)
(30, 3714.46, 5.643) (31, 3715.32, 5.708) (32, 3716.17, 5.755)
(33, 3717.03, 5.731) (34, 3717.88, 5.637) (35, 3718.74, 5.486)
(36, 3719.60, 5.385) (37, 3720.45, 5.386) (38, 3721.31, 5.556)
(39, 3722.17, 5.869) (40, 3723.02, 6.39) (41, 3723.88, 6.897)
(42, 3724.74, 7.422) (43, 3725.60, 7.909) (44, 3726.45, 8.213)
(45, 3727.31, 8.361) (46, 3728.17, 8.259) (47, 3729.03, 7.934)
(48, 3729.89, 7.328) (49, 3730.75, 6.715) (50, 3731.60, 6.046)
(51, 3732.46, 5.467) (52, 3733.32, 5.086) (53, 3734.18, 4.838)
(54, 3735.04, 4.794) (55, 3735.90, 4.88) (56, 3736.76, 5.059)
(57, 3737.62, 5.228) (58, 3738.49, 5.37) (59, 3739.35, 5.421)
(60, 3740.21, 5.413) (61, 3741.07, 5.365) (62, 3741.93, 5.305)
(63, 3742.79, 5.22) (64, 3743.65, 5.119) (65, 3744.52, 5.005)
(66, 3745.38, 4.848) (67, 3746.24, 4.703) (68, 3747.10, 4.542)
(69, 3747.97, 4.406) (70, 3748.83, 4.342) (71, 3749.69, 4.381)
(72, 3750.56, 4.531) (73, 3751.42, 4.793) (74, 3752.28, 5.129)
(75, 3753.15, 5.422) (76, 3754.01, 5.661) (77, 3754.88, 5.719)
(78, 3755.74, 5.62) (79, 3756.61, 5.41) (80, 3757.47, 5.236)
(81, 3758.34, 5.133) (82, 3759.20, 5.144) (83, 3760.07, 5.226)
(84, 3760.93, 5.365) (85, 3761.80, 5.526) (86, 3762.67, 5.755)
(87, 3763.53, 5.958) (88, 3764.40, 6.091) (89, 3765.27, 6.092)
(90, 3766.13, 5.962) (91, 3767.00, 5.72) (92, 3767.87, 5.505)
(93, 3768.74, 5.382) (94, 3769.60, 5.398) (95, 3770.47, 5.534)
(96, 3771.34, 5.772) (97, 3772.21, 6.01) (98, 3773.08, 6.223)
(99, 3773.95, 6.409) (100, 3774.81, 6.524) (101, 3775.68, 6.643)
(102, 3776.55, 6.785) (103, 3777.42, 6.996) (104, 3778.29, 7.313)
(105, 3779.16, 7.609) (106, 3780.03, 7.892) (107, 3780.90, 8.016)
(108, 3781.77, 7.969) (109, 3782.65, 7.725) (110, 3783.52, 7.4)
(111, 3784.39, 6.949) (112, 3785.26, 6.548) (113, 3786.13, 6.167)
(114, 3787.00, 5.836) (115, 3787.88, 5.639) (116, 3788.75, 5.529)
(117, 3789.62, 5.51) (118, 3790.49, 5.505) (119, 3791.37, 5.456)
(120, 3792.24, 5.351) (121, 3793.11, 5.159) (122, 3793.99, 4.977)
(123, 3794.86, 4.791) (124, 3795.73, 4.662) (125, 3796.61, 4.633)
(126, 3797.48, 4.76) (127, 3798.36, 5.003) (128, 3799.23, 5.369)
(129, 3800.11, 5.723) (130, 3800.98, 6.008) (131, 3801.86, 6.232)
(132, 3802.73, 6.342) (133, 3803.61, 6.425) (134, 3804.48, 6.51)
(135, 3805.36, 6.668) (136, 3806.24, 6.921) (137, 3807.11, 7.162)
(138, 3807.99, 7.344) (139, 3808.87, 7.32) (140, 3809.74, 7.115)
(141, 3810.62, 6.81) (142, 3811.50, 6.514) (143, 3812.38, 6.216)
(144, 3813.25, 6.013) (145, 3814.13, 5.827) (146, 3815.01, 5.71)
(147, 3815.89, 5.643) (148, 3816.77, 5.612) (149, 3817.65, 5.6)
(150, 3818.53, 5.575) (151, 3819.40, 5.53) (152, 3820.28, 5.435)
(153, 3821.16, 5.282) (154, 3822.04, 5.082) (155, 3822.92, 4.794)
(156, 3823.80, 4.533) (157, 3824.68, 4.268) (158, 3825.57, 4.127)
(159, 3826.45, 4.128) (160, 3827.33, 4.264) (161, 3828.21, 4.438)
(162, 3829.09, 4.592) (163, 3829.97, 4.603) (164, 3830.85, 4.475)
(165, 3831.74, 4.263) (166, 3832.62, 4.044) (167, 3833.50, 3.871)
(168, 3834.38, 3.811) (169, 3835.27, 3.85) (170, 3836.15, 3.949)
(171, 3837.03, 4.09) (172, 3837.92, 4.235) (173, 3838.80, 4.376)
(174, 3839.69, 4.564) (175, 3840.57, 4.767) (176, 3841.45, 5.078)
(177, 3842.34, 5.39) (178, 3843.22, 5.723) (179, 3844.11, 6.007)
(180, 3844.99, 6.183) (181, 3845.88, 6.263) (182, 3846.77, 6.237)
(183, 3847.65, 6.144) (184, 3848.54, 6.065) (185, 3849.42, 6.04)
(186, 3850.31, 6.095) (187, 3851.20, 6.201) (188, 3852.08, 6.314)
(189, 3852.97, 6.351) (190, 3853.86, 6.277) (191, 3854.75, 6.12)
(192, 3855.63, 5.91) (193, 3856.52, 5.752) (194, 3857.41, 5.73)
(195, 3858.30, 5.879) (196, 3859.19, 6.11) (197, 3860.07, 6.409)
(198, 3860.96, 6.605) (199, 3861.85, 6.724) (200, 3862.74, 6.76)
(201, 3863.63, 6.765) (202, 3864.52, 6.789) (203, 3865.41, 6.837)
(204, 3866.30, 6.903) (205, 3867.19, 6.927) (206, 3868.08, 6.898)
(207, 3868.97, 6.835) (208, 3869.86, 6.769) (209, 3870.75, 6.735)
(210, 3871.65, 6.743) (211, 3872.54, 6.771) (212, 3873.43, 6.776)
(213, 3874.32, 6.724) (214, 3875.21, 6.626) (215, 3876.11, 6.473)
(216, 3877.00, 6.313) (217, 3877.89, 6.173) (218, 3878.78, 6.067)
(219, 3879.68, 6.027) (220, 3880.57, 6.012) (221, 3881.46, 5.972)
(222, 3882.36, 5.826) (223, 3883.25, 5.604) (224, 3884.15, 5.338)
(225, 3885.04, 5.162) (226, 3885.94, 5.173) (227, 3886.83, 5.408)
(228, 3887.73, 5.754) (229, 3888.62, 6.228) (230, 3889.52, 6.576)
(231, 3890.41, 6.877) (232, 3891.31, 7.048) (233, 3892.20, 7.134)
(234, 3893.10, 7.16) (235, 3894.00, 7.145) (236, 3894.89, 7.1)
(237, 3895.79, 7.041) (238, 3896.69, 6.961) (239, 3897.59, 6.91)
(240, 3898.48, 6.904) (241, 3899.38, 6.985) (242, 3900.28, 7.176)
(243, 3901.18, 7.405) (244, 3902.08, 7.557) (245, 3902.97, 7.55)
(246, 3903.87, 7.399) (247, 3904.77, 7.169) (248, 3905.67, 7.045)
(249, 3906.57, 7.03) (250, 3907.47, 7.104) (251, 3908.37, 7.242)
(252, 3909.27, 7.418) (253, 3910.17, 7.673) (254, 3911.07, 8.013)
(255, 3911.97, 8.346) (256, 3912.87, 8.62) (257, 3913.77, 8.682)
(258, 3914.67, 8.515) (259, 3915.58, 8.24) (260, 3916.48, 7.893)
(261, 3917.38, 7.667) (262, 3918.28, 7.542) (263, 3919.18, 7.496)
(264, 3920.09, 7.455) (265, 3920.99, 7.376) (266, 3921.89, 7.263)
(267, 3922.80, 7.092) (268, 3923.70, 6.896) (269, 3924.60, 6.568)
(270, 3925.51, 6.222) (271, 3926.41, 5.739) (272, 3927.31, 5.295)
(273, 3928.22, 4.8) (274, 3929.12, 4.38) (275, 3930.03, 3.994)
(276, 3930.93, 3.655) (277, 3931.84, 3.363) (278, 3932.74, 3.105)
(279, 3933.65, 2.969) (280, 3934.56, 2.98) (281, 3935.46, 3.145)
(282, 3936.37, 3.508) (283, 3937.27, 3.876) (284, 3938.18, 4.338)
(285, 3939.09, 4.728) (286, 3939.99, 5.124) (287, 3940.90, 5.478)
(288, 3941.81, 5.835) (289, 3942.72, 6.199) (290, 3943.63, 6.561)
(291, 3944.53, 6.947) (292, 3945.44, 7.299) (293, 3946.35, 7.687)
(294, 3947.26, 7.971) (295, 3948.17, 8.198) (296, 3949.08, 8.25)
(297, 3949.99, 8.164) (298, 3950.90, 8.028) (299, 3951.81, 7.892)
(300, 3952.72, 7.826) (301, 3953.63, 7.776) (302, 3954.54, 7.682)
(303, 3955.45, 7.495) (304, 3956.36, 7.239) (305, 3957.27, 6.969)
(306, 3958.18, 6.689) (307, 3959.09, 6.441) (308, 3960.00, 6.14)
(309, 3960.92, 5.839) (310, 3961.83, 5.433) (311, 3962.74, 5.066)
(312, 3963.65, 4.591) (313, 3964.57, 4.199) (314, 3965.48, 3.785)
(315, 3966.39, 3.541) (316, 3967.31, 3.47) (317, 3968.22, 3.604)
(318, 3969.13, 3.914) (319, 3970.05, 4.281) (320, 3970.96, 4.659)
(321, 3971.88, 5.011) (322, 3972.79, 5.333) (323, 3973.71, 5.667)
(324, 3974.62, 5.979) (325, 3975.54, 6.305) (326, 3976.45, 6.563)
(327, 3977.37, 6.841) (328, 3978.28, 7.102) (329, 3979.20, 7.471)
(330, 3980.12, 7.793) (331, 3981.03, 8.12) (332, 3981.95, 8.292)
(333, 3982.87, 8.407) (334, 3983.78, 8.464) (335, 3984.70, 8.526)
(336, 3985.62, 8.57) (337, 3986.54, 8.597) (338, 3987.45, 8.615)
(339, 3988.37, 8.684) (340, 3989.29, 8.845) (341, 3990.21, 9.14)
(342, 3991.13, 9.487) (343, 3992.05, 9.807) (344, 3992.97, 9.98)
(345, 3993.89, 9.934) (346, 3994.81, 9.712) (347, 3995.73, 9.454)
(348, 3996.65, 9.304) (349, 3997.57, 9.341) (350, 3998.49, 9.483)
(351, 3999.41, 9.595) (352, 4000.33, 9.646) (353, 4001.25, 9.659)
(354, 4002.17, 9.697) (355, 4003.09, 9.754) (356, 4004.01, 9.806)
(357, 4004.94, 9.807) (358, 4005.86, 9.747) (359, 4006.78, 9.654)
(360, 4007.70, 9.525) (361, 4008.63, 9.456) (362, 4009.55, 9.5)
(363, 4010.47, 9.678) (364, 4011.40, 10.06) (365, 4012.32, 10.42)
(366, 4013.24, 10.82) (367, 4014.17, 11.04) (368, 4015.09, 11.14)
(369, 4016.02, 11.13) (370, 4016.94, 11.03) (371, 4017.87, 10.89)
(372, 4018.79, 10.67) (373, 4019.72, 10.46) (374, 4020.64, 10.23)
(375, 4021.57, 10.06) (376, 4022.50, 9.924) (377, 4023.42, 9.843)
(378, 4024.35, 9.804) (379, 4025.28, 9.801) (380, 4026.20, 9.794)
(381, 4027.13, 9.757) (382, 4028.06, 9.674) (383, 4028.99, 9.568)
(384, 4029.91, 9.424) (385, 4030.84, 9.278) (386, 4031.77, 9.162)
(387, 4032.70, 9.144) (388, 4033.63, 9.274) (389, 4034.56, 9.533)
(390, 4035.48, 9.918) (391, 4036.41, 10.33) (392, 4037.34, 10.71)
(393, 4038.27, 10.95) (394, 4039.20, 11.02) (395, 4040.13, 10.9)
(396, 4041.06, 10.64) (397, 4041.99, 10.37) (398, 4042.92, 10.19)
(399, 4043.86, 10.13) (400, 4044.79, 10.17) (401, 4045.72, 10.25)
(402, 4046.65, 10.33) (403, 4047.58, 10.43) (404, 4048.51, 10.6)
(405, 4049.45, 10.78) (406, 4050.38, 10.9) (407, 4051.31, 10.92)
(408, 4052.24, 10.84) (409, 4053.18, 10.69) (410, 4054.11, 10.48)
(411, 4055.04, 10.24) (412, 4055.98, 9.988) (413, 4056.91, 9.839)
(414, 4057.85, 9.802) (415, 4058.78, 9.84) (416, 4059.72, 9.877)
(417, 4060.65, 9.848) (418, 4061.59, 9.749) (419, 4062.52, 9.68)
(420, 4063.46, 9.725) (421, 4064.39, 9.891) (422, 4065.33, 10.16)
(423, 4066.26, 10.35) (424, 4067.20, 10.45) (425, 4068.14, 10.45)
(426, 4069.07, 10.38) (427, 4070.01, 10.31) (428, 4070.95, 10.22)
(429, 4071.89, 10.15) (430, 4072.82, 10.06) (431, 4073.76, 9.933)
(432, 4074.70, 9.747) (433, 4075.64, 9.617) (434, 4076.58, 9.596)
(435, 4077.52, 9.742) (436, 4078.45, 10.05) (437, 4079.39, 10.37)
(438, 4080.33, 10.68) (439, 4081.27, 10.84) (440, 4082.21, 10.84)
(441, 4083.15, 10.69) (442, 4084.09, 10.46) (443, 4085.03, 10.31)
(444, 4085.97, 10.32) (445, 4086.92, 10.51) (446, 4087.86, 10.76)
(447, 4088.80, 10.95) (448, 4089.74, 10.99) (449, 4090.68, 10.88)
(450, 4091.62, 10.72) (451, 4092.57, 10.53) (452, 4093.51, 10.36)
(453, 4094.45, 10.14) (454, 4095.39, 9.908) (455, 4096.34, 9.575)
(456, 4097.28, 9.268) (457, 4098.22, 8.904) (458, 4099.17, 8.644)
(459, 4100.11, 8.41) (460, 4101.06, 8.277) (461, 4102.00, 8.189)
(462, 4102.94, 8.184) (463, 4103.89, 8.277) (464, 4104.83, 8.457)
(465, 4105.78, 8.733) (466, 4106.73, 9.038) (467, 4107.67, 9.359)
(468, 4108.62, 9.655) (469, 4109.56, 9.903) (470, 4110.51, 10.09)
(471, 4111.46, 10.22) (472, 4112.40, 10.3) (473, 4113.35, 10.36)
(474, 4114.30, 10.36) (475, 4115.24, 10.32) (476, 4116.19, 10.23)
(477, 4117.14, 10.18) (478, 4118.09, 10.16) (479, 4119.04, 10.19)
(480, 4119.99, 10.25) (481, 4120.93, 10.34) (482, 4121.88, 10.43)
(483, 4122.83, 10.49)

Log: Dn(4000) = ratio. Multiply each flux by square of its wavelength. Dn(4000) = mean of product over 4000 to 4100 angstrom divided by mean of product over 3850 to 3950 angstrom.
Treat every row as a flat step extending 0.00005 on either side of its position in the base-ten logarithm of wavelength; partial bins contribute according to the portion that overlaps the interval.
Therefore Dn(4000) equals 1.70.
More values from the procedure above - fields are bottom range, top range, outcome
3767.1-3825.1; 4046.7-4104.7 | 1.92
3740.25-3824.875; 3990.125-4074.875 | 1.97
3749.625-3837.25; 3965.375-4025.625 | 1.69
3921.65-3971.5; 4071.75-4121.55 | 1.90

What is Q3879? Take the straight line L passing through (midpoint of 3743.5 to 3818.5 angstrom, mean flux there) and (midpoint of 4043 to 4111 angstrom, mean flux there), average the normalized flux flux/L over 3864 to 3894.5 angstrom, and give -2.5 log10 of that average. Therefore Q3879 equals 0.132 mag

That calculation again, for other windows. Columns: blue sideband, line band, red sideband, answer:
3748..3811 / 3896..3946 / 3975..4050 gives 0.27 mag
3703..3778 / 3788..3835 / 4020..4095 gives 0.23 mag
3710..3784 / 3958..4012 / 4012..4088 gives 0.21 mag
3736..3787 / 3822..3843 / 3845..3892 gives 0.36 mag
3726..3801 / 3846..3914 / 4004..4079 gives 0.15 mag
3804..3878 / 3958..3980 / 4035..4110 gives 0.46 mag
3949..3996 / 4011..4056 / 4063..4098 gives -0.17 mag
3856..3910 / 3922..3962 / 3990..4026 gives 0.35 mag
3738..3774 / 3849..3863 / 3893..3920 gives 0.10 mag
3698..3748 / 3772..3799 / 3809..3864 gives -0.11 mag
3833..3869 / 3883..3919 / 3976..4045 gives -0.02 mag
